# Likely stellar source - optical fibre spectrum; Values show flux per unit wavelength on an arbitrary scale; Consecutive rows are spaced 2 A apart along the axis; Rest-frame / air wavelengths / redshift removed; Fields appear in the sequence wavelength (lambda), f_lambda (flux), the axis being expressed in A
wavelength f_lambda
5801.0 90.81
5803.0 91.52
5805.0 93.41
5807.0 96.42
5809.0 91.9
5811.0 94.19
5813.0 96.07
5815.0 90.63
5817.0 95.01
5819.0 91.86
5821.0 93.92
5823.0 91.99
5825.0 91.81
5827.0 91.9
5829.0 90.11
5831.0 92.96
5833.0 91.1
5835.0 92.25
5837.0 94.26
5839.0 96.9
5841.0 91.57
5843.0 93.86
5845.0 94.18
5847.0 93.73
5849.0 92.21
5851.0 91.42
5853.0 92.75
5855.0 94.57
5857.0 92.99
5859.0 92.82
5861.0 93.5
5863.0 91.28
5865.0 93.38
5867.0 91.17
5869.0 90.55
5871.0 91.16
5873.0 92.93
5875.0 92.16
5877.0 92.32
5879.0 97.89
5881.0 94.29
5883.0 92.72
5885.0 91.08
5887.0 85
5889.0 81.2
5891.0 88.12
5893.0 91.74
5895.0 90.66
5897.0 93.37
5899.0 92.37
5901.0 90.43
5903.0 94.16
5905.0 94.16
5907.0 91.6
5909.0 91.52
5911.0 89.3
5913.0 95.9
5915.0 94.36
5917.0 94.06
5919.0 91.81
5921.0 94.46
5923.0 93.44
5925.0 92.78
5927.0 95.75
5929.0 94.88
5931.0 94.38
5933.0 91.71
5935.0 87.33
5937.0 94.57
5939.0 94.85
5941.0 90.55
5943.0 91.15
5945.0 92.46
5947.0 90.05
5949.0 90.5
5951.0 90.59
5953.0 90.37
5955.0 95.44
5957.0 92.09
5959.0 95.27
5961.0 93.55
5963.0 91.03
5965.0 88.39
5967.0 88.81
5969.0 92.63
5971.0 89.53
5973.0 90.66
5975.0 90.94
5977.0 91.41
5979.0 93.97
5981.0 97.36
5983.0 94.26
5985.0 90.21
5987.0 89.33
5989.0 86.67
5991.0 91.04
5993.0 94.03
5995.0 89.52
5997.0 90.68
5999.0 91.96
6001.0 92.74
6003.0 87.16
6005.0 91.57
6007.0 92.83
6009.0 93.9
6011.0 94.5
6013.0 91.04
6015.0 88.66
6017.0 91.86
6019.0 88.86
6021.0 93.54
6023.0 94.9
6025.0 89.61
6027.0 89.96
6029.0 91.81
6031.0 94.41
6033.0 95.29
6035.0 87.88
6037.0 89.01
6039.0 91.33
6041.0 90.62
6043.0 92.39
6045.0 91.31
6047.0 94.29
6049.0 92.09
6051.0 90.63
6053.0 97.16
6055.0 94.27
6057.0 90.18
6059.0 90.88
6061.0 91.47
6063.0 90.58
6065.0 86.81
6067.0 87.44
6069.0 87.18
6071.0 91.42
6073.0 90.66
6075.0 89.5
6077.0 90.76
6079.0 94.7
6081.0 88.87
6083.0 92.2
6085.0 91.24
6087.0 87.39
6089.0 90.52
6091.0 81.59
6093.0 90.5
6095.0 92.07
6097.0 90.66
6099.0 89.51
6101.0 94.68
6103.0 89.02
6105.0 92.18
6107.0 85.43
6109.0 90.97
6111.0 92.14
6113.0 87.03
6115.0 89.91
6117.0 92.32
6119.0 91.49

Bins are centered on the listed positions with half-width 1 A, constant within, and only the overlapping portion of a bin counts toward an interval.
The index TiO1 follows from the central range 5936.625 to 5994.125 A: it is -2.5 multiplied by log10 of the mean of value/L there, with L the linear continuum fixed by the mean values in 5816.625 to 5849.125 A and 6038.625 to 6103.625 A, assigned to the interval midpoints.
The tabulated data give 0.00 mag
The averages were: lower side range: 92.9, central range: 91.7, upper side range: 90.7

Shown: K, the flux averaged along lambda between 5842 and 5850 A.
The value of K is 93.5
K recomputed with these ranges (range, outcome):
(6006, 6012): 93.7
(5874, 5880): 94.1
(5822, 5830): 91.5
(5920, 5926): 93.6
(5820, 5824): 93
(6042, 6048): 92.7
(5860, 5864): 92.4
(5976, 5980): 92.7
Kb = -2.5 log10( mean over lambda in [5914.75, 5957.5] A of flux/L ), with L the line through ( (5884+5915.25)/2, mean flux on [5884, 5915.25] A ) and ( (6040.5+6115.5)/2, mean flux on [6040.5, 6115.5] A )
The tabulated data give -0.02 mag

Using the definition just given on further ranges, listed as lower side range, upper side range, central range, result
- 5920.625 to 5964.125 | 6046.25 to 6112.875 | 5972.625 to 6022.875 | 0.00 mag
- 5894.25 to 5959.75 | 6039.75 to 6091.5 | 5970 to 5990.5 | 0.01 mag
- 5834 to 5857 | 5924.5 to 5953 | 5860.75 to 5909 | 0.02 mag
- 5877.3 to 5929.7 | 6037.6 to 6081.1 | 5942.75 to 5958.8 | 0.00 mag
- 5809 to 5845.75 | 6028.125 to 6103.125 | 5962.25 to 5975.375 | 0.02 mag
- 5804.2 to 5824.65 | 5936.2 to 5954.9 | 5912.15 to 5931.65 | -0.02 mag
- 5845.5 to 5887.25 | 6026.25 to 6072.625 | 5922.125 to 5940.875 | -0.01 mag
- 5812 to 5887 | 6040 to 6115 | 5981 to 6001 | 0.00 mag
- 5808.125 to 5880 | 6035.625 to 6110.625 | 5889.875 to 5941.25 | -0.01 mag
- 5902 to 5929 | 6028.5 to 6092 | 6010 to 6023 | 0.00 mag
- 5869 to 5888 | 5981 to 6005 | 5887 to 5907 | 0.02 mag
